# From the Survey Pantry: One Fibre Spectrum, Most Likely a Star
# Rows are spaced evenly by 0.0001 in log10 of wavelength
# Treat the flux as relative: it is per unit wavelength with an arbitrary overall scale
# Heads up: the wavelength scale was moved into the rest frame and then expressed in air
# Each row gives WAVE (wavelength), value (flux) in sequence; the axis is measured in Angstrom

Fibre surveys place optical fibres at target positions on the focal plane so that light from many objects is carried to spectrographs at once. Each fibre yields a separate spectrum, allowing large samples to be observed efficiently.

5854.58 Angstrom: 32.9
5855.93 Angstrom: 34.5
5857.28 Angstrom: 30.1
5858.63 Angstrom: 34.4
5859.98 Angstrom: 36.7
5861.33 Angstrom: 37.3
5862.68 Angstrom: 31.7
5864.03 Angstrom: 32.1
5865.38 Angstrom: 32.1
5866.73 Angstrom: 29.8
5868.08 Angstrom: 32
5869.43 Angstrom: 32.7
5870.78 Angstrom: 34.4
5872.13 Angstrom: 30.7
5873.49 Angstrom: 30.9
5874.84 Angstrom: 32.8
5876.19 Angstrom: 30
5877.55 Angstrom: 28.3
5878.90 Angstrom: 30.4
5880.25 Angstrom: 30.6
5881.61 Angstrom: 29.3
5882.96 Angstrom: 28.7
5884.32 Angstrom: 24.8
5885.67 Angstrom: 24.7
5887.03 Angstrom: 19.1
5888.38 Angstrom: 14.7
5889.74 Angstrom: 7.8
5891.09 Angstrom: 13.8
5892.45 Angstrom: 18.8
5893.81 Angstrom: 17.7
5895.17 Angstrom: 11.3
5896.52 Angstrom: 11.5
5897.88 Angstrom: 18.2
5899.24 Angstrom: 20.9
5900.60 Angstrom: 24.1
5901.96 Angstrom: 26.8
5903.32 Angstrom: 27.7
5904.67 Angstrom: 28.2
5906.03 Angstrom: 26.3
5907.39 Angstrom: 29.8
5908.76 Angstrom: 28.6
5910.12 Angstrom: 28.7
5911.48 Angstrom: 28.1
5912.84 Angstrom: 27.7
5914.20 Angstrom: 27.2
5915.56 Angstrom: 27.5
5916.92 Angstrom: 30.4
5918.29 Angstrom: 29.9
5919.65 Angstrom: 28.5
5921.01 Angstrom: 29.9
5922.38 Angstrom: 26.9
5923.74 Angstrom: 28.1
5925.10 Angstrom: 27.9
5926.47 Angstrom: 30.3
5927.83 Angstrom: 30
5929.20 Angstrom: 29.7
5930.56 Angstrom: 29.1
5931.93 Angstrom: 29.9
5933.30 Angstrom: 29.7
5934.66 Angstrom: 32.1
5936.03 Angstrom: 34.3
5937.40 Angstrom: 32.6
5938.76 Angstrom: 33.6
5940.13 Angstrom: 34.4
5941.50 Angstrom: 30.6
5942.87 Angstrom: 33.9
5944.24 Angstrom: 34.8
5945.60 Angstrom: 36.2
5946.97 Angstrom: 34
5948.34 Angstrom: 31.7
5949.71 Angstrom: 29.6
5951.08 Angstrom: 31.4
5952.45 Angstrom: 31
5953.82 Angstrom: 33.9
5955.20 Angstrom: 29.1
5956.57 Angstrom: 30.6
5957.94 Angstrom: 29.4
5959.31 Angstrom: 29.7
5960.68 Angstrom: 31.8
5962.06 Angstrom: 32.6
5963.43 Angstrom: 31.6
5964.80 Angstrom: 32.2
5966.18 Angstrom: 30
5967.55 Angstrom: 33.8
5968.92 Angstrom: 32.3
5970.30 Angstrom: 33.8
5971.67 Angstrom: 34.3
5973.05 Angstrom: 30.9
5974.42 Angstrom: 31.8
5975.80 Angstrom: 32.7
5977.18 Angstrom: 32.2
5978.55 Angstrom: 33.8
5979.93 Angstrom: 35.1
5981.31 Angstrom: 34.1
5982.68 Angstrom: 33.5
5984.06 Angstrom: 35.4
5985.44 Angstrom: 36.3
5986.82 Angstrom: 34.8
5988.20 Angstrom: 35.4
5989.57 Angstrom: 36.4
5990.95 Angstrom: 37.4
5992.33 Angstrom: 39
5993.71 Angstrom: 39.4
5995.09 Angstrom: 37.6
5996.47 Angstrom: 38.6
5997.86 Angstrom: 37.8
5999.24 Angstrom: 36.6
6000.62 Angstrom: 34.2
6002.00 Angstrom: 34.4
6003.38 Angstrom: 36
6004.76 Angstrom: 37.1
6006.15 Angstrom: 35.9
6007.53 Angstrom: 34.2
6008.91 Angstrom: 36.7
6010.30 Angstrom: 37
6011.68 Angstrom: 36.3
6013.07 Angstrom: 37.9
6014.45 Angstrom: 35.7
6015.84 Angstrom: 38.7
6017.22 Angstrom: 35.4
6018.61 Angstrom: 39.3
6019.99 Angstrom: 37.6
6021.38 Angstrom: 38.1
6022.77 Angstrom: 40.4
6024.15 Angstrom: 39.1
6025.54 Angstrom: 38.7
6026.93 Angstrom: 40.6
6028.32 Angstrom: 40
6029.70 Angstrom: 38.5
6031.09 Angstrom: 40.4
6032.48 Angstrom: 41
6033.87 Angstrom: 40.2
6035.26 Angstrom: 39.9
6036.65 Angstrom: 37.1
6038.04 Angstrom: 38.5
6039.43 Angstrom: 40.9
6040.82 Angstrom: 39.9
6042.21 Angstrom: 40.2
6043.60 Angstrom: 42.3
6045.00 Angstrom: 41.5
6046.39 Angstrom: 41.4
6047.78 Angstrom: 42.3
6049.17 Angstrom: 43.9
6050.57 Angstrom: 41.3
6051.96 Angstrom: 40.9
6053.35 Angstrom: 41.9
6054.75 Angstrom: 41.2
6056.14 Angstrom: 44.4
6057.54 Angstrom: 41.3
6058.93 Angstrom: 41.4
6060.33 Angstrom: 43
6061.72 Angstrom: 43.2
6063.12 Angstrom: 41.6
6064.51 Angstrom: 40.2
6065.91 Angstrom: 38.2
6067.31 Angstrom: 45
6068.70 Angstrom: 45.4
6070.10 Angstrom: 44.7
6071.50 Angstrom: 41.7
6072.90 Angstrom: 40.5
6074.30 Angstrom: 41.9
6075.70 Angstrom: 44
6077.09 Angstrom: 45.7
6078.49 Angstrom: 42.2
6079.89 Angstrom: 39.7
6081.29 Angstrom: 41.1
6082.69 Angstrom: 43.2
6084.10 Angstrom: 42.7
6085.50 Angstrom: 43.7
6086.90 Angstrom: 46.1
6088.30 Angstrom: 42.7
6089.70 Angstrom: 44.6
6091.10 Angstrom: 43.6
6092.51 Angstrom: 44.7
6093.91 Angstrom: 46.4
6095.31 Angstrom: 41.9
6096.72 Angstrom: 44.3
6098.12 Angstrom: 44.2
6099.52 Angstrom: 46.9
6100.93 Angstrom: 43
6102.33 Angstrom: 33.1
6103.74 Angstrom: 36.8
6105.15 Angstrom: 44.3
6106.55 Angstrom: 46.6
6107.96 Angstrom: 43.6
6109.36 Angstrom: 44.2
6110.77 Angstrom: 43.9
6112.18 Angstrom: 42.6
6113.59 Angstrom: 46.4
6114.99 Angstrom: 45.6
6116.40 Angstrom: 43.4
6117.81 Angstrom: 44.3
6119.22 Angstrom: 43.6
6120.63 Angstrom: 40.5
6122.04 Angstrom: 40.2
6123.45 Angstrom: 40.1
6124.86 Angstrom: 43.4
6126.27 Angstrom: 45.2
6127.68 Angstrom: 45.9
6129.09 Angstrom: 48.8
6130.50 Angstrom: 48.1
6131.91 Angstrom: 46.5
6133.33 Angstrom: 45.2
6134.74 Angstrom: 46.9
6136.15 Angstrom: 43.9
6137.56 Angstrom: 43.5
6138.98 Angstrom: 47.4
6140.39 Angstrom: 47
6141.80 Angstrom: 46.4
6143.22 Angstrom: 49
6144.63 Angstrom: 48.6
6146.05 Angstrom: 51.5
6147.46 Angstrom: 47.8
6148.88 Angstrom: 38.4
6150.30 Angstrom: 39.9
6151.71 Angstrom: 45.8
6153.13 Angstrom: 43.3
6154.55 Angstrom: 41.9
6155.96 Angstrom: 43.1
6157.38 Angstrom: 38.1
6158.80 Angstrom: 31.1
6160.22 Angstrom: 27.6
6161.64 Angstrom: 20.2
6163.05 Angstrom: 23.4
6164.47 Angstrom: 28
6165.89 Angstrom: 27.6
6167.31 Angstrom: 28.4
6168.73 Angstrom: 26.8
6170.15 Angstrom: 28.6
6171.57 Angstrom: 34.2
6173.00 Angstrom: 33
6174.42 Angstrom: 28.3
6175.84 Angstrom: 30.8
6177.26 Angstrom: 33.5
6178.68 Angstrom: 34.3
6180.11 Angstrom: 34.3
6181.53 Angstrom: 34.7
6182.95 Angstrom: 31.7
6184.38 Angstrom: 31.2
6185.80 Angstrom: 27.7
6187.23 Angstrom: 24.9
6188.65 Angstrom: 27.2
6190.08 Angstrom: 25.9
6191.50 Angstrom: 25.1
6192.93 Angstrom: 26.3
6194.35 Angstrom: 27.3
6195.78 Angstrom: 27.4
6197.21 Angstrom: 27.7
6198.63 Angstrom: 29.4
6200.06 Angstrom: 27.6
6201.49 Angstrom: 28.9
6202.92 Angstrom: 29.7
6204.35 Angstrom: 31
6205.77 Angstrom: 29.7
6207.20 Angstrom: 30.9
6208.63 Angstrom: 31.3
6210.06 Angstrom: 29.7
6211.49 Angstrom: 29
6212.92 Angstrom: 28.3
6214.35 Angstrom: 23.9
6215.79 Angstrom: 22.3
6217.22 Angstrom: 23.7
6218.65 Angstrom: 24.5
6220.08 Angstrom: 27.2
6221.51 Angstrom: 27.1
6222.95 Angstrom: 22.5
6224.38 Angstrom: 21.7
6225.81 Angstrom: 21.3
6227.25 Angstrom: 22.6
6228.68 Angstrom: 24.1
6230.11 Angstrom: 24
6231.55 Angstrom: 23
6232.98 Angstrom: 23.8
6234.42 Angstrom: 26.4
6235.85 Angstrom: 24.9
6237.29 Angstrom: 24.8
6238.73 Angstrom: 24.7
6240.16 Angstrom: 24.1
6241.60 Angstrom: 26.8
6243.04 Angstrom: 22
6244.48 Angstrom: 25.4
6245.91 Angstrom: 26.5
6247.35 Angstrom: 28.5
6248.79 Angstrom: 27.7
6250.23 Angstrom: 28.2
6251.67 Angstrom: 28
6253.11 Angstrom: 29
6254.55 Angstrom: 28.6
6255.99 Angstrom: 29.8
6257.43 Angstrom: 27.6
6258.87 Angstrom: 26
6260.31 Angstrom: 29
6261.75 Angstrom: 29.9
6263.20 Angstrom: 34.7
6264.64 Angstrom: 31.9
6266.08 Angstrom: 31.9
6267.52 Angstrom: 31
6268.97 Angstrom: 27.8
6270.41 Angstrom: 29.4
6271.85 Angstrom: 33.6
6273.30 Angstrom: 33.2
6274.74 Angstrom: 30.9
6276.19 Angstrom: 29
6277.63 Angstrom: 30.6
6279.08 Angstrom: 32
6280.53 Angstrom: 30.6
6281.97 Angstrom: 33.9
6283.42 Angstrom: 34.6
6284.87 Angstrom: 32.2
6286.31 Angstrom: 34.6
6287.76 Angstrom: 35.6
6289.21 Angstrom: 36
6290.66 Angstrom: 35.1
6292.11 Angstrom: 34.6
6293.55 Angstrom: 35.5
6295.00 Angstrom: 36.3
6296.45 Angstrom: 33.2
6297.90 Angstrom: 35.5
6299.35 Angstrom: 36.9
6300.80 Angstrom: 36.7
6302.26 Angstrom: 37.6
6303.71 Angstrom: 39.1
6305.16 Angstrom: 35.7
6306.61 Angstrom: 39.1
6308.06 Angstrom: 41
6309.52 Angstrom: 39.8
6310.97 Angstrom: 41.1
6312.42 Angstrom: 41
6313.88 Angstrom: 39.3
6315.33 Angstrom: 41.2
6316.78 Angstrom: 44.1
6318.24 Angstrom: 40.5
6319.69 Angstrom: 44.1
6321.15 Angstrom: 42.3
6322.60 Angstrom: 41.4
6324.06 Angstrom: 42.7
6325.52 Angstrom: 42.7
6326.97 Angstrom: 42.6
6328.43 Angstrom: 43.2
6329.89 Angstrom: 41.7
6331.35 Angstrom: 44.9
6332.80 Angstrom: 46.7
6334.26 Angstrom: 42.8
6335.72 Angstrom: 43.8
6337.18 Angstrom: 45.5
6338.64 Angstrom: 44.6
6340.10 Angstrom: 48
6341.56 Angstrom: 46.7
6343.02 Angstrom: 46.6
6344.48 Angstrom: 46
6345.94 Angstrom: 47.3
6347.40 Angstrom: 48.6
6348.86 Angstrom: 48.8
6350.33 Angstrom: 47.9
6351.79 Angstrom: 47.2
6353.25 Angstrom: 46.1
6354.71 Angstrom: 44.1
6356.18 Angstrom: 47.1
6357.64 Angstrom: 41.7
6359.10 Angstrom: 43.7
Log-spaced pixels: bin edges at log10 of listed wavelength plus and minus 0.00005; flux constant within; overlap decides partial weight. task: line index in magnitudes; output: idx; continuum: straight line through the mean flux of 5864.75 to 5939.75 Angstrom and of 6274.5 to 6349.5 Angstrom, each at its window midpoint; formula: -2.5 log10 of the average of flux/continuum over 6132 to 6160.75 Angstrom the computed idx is -0.249 mag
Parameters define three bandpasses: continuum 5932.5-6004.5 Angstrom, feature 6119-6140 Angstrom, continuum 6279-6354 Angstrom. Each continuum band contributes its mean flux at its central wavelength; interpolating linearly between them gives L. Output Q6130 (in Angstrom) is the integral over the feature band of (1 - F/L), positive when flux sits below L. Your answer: -4.4 Angstrom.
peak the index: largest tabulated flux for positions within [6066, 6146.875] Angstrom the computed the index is 51.5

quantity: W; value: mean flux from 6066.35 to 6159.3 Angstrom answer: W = 43.7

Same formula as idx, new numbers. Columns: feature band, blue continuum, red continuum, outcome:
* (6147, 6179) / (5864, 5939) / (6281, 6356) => 0.071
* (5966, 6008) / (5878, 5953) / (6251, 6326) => -0.219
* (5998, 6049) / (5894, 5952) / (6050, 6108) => -0.024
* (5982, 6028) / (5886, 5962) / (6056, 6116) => -0.054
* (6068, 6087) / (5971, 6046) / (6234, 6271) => -0.236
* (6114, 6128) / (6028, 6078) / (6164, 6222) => -0.218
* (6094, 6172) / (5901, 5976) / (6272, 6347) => -0.173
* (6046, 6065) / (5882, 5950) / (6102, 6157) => -0.103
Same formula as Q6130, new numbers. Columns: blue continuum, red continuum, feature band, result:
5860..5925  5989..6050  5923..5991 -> 0.5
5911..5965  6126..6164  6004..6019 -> -0.8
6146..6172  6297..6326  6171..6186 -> 1.3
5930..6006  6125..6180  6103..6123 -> -2.9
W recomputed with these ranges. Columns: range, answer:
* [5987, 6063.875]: 39.1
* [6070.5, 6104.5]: 42.7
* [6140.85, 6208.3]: 33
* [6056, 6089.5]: 42.7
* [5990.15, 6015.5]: 36.8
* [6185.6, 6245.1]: 26.1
